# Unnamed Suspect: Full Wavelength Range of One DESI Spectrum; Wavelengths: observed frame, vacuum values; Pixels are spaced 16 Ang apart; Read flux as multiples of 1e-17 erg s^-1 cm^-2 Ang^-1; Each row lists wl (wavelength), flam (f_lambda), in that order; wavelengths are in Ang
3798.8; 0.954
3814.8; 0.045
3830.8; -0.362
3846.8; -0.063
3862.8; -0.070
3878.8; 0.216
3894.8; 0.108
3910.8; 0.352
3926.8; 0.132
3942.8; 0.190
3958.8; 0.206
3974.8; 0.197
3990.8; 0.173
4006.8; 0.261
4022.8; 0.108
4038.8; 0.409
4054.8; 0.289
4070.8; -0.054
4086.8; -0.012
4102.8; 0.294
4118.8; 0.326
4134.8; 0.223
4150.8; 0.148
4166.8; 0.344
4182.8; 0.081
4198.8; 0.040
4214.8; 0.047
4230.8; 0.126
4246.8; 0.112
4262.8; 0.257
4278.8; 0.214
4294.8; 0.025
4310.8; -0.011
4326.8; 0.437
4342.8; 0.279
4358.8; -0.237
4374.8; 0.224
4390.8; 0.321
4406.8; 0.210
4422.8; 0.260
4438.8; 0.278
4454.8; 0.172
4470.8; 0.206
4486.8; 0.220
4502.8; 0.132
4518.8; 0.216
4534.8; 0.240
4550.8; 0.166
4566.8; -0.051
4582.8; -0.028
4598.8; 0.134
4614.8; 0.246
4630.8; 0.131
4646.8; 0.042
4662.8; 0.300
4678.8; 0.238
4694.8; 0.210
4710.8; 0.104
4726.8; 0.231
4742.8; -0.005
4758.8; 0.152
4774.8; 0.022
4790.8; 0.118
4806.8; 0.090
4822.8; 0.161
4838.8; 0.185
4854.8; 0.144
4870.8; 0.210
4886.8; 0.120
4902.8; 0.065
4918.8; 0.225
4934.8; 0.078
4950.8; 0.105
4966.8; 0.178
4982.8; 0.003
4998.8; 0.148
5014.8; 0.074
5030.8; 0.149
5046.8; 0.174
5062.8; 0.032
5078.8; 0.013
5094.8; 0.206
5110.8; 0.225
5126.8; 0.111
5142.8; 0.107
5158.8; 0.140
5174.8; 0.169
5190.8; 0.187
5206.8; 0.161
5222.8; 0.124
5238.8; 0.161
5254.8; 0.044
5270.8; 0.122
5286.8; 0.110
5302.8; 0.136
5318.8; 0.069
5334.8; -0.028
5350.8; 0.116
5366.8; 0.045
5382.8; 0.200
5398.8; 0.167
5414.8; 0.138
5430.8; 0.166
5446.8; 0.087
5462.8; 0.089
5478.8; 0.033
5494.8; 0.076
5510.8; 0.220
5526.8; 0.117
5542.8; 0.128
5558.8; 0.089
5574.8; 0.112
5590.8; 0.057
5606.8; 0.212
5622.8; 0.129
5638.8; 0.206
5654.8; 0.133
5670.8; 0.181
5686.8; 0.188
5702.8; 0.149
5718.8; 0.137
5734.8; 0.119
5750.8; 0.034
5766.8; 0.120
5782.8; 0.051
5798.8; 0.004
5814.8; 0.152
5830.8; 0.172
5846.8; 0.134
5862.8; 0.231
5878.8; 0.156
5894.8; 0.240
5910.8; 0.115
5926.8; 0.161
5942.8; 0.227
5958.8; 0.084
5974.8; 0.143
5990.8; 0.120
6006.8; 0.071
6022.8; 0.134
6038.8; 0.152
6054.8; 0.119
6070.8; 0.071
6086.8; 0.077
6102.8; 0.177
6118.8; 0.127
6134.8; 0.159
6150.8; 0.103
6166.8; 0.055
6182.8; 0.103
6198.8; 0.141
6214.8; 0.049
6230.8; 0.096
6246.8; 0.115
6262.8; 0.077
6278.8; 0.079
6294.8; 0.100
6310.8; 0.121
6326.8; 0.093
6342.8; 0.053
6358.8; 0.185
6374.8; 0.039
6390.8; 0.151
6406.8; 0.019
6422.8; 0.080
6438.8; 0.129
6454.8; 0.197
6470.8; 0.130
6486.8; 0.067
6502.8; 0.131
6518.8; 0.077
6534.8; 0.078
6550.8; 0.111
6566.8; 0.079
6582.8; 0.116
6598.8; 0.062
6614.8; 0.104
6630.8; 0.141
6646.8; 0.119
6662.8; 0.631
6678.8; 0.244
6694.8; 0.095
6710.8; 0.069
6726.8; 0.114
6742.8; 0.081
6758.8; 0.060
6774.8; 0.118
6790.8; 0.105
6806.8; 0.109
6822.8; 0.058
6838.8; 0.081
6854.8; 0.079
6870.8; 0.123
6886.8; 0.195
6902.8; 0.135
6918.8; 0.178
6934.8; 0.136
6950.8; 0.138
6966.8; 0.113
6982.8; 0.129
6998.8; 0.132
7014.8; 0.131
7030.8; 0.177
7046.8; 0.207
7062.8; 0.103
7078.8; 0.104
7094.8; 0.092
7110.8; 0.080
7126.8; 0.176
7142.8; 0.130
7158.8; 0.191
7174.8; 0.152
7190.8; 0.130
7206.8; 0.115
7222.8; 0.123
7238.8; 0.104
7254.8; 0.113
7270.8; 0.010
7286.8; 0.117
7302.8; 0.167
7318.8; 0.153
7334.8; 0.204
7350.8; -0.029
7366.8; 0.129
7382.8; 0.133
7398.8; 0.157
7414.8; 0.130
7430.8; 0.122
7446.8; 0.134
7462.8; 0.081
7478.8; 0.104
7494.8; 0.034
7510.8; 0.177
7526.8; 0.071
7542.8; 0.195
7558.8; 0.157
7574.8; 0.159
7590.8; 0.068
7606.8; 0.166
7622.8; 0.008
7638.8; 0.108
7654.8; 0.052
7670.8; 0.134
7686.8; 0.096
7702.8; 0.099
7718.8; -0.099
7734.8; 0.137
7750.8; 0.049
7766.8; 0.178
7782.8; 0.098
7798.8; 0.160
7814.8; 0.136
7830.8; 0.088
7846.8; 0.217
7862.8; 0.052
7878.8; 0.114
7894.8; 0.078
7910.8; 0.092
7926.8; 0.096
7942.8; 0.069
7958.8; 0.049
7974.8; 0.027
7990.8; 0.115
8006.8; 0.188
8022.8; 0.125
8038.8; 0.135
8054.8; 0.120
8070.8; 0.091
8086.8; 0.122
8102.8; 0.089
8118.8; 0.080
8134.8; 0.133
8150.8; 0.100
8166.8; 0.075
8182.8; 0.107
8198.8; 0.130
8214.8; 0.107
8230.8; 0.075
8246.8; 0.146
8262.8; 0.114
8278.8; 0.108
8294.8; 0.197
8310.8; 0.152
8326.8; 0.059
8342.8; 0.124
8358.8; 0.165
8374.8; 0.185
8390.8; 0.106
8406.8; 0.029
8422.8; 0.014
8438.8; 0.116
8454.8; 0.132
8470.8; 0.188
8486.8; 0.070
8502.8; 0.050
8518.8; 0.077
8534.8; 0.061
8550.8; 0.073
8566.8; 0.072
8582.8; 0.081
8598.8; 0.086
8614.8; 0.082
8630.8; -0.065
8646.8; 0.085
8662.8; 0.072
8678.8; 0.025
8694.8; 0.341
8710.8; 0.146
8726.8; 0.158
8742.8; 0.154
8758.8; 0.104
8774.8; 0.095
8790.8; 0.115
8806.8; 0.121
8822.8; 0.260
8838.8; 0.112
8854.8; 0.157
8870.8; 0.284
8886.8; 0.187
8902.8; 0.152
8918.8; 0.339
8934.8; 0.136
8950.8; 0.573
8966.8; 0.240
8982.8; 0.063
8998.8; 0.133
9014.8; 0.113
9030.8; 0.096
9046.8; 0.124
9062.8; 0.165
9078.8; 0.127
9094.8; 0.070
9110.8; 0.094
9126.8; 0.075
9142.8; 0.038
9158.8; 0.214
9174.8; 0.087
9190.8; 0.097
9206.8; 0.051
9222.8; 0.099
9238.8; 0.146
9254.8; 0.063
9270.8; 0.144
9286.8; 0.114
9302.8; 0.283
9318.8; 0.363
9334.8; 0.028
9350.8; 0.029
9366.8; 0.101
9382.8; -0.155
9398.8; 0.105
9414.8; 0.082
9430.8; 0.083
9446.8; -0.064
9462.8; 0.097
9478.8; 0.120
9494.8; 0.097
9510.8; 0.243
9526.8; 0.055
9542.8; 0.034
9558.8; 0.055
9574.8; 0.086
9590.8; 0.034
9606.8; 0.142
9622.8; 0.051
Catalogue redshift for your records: 0.79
